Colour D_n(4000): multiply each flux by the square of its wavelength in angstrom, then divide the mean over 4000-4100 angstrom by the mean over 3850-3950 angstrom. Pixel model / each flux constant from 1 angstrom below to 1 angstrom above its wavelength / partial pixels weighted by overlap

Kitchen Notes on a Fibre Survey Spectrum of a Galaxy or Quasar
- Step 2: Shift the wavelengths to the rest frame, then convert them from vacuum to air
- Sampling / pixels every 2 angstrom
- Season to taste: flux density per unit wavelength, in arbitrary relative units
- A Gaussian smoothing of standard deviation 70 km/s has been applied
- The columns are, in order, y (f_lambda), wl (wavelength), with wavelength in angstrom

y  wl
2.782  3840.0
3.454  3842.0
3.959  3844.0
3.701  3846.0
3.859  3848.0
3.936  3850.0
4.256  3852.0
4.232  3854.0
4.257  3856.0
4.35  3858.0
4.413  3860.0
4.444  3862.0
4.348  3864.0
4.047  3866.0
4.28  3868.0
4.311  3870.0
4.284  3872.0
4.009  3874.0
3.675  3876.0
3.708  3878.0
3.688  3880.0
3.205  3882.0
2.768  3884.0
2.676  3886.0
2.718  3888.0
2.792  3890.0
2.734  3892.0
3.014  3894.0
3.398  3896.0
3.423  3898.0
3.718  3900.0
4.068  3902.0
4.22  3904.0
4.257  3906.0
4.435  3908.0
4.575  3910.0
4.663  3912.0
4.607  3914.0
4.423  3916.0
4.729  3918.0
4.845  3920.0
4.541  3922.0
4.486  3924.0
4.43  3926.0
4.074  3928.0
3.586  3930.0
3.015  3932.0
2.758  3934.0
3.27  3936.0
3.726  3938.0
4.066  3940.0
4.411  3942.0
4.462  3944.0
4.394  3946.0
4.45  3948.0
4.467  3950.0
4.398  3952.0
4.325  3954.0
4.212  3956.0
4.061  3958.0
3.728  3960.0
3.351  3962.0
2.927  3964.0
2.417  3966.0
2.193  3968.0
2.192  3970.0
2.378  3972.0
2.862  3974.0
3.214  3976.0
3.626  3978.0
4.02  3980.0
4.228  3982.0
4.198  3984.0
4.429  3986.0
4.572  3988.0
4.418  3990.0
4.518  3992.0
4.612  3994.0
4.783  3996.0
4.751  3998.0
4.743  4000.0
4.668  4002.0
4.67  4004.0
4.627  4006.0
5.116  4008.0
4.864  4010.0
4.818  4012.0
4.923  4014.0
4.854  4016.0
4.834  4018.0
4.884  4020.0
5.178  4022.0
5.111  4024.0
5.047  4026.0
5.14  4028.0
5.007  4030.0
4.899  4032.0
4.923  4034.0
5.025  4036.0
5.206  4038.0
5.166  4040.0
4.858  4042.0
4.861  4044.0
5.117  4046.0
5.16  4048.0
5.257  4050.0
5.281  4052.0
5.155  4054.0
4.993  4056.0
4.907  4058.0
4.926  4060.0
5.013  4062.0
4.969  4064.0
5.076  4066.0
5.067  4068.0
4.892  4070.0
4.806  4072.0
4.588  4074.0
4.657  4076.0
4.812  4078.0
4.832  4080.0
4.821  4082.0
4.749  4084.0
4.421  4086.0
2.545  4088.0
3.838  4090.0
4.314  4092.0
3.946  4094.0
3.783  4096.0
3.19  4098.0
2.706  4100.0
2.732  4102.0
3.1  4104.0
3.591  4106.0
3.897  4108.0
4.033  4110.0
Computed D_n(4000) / 1.30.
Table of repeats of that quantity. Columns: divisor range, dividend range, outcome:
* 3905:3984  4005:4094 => 1.32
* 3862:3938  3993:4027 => 1.34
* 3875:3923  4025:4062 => 1.43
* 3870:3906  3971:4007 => 1.27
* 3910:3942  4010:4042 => 1.28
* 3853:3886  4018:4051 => 1.39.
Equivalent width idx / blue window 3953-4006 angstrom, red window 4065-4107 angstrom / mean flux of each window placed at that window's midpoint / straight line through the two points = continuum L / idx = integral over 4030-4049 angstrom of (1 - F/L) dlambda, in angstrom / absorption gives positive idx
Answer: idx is -4.8 angstrom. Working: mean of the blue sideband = 3.86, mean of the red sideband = 4.12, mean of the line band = 5.02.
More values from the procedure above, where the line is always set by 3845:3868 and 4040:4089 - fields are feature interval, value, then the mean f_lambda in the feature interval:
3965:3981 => 5.9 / 2.86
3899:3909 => 0.4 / 4.14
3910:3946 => 2.1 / 4.14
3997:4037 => -1.9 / 4.9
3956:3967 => 2.7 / 3.38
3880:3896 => 5.0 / 2.93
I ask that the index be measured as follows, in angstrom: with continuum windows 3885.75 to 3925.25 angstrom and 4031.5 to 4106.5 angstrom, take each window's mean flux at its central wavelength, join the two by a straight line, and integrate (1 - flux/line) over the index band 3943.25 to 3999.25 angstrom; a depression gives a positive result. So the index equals 4.2 angstrom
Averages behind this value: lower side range 3.94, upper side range 4.53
